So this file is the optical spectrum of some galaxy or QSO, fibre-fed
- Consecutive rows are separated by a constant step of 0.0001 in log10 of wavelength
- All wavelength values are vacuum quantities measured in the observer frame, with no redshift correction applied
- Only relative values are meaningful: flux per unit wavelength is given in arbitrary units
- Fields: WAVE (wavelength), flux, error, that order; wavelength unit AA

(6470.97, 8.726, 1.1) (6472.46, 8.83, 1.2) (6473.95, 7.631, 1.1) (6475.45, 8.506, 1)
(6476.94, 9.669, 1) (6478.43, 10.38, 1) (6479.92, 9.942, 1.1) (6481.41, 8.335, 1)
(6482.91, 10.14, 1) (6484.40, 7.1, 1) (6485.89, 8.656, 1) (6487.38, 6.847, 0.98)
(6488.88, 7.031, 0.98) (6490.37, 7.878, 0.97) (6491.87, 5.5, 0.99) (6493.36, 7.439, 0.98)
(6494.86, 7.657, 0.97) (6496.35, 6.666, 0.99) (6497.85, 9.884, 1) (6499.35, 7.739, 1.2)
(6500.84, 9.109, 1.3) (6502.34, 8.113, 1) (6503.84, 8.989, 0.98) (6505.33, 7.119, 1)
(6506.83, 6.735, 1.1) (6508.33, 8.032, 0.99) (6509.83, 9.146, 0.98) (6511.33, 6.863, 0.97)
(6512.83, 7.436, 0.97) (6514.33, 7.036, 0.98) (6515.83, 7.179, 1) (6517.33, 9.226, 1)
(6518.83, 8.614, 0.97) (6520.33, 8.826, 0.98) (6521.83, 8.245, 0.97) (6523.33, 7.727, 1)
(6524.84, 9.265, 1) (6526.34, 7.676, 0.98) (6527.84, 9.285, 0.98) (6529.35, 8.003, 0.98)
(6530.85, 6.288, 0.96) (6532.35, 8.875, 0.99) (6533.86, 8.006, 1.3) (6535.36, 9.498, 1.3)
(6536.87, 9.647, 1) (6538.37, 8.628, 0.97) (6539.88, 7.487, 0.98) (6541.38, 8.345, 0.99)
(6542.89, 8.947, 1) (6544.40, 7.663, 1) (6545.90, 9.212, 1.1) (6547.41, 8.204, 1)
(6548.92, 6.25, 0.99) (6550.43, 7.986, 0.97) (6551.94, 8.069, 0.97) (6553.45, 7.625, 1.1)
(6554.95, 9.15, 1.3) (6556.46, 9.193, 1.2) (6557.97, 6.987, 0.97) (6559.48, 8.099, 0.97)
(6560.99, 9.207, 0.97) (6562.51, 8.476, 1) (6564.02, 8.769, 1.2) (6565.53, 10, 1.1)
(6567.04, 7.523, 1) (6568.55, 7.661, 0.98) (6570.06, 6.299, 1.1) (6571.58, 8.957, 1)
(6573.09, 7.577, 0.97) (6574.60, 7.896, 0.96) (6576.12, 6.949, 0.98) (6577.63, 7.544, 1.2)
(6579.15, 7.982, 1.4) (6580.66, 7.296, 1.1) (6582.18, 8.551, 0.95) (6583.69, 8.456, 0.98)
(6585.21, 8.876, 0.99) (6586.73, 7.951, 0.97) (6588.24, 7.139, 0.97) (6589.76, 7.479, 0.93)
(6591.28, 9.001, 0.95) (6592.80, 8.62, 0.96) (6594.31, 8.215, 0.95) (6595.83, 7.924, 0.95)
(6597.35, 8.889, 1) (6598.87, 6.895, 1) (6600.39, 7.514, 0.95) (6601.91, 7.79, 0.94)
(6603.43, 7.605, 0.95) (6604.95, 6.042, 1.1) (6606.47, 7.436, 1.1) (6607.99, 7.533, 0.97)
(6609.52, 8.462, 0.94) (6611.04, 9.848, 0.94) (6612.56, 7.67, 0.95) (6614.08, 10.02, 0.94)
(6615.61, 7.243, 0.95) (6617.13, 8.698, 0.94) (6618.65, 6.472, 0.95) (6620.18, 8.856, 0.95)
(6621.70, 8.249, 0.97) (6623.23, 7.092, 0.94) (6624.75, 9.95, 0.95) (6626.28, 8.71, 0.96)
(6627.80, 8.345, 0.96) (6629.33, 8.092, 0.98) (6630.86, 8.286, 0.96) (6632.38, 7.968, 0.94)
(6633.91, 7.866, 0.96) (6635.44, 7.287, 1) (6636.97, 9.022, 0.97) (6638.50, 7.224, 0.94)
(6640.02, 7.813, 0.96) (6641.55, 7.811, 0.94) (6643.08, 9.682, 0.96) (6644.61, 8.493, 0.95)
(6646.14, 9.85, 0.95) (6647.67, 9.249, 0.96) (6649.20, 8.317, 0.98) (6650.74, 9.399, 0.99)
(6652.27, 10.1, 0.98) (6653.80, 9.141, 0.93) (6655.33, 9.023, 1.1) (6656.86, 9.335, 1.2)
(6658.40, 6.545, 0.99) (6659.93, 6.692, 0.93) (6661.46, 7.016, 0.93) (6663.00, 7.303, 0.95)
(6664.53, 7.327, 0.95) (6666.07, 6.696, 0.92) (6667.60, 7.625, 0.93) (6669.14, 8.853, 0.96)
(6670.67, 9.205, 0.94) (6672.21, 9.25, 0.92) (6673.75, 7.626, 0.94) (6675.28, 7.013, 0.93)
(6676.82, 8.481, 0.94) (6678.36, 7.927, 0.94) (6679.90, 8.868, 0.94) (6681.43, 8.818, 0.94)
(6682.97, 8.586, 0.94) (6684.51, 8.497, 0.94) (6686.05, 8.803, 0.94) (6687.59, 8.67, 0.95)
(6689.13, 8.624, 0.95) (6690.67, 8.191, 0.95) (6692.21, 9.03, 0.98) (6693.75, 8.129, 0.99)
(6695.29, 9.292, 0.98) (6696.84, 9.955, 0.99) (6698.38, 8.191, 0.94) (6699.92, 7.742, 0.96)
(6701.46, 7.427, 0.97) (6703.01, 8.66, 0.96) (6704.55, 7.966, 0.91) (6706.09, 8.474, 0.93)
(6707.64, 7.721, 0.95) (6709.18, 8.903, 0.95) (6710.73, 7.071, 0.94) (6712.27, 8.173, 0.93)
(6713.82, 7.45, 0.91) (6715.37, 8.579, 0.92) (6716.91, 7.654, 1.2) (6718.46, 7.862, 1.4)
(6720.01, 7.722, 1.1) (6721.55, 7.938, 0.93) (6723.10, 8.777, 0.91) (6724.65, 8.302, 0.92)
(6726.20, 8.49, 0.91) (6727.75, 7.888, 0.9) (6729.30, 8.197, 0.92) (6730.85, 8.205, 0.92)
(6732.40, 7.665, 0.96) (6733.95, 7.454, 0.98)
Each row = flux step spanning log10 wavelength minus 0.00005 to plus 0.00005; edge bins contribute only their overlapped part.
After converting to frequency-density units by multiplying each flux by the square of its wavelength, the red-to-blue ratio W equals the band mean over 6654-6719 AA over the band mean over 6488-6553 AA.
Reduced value 1.07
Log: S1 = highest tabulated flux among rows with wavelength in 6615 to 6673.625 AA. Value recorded 10.1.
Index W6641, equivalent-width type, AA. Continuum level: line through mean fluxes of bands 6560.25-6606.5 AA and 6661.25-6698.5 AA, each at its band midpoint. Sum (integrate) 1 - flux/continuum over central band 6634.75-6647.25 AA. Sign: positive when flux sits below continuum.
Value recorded -0.4 AA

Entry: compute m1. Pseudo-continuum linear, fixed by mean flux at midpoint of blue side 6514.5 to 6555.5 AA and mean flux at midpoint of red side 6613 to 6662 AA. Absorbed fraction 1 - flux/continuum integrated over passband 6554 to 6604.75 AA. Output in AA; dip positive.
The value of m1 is 1.6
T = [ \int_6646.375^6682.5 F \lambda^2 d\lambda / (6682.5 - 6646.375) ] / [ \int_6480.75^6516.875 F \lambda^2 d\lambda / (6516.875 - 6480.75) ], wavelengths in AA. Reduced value 1.12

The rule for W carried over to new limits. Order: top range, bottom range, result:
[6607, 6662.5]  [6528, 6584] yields 1.05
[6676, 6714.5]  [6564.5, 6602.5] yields 1.09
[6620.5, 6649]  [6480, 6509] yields 1.11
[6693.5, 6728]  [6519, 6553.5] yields 1.04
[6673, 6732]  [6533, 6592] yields 1.05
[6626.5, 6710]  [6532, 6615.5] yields 1.06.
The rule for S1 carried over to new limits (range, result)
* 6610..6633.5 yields 10.02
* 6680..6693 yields 9.03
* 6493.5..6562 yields 9.884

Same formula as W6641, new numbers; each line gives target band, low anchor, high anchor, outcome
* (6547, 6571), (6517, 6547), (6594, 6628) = 0.6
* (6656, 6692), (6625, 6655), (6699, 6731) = 1.0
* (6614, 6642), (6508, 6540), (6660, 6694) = 0.3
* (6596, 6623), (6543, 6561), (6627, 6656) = 1.5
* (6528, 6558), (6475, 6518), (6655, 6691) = -0.6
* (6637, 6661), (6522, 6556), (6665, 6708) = -0.7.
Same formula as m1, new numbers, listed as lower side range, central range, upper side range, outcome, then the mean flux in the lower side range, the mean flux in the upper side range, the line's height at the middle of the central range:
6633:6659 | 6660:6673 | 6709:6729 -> 0.9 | 8.61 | 8.04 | 8.45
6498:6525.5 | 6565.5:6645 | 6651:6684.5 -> 1.2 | 8.11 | 8.19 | 8.16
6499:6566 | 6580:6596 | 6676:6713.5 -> 0.3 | 8.24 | 8.41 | 8.3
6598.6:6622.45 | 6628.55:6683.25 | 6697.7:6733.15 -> -2.0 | 7.92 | 8.05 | 7.97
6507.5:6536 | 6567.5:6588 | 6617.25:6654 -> 1.2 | 8.16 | 8.46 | 8.31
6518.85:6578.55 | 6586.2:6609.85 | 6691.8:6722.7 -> 1.3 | 8.21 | 8.19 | 8.2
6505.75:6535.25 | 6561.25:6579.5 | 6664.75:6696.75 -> 0.4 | 8.05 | 8.42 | 8.16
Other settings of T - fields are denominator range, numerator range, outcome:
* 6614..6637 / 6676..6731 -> 1.04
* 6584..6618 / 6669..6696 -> 1.09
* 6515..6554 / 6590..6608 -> 0.96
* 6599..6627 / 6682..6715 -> 1.07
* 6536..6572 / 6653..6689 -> 1.02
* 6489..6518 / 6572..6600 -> 1.05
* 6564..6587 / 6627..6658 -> 1.10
